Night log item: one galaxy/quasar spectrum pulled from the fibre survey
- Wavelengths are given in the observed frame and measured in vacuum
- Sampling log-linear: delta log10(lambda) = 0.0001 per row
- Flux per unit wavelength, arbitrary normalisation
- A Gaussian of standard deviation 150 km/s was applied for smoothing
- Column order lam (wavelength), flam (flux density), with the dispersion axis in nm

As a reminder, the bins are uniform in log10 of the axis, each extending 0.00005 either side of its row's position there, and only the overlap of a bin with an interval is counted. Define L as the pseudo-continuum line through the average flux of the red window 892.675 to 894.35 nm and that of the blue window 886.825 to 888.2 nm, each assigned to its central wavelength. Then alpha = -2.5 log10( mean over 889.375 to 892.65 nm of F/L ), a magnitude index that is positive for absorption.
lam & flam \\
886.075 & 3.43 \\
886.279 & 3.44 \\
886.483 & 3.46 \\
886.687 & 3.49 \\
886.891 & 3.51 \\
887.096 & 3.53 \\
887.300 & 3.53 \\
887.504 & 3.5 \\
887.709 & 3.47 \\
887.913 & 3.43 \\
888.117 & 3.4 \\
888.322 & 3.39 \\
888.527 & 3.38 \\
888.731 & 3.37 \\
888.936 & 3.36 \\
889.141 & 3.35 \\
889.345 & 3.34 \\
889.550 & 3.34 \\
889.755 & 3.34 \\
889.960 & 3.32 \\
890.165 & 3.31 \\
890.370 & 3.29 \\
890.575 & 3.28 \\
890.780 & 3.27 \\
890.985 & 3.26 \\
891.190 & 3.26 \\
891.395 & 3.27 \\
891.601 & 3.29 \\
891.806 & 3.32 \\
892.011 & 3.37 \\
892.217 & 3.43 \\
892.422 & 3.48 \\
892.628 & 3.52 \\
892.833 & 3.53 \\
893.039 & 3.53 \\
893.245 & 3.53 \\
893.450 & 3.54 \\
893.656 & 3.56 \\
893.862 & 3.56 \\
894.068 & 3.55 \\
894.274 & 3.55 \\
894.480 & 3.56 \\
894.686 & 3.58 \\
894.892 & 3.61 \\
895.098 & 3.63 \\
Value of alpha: 0.06 mag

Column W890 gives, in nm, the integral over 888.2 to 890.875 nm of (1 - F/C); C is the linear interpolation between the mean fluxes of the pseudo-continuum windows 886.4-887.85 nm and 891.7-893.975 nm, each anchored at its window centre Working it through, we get 0.12 nm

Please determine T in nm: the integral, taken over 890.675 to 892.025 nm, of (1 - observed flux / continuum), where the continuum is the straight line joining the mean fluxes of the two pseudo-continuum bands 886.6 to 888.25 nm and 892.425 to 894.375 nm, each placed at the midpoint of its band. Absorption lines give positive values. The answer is 0.09 nm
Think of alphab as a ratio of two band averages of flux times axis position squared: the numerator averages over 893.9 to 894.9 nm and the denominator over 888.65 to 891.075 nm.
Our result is 1.1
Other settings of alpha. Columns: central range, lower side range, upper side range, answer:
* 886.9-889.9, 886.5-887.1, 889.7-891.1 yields 0.00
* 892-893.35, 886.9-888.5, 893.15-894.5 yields 0.01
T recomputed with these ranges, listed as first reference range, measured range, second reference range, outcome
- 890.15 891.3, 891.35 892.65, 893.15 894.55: 0.00 nm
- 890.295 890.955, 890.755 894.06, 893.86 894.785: -0.01 nm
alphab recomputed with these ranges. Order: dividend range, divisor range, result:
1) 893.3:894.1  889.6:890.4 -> 1.08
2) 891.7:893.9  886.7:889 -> 1.02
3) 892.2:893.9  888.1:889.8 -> 1.06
